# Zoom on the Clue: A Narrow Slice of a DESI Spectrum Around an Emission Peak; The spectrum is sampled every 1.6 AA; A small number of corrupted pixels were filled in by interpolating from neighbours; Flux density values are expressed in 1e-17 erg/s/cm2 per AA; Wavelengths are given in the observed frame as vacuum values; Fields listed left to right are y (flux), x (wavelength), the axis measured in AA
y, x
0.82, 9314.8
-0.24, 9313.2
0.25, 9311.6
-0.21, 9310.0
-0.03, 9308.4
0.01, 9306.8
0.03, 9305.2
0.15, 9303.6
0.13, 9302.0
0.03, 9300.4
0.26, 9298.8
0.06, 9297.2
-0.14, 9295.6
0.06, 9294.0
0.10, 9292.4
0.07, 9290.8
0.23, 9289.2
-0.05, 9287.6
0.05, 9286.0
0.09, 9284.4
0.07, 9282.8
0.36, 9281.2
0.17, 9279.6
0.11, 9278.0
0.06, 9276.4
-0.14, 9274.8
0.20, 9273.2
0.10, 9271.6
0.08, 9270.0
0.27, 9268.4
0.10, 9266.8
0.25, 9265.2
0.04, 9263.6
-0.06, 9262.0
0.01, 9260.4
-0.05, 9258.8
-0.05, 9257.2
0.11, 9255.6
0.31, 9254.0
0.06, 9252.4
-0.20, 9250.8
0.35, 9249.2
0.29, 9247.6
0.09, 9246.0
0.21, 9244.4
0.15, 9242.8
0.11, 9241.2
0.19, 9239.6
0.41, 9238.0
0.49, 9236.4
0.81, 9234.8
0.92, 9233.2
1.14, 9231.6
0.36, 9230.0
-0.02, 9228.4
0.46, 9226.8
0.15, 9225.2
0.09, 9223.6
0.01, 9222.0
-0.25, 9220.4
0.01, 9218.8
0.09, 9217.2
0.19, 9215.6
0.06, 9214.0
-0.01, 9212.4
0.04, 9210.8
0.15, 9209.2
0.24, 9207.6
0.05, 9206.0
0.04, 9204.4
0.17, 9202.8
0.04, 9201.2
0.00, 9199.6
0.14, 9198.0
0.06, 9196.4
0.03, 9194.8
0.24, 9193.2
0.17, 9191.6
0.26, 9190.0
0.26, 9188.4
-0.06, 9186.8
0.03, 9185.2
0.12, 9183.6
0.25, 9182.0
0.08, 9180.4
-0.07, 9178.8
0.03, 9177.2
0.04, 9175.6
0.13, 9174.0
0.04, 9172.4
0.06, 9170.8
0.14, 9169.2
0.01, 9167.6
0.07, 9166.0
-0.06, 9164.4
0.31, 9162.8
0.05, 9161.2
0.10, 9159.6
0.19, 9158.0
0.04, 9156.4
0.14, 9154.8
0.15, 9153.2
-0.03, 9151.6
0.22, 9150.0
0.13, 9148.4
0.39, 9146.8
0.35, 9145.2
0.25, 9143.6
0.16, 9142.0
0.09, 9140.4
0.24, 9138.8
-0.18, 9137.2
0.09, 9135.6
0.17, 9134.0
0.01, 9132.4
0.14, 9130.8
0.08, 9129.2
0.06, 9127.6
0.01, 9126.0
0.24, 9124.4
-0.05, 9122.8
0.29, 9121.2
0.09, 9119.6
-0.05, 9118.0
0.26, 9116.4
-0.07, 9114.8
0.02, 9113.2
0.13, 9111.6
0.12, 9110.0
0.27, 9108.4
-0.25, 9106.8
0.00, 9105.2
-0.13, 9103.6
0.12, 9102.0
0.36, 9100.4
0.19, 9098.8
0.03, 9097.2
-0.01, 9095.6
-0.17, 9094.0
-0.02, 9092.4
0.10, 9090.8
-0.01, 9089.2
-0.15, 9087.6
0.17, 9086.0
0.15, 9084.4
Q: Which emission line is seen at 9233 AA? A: [O III]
